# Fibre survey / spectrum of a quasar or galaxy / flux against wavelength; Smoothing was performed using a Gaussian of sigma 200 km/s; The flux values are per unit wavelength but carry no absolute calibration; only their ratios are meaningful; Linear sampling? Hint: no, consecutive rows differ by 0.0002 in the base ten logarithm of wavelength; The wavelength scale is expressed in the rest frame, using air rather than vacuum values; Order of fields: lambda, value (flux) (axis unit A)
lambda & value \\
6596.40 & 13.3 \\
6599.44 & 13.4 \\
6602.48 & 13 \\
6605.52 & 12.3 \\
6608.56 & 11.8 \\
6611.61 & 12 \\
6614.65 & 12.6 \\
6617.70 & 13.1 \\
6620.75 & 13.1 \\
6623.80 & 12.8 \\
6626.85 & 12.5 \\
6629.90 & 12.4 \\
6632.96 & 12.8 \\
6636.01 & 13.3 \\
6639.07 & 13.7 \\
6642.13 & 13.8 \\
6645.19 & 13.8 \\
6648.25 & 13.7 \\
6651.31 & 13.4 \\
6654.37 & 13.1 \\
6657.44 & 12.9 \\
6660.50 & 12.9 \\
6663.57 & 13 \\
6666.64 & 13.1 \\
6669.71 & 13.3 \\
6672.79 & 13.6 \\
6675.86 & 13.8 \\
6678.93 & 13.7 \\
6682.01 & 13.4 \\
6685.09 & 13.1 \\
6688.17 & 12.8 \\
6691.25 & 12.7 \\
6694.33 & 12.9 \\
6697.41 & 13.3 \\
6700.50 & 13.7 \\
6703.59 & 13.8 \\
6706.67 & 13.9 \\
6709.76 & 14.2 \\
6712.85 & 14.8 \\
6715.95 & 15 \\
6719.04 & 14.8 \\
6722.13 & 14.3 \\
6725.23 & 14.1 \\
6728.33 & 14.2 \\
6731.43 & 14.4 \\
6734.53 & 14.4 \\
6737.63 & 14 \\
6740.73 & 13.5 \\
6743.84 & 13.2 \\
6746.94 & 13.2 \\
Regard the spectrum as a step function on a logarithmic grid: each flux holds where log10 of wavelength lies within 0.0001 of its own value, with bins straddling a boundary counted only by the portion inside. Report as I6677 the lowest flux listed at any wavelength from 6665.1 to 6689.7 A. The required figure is 12.8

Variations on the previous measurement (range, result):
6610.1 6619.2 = 12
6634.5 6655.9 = 13.1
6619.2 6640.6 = 12.4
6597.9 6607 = 12.3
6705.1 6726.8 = 13.9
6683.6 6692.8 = 12.7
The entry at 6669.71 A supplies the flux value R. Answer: 13.3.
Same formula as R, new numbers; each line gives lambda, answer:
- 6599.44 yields 13.4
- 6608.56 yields 11.8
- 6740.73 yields 13.5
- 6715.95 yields 15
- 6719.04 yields 14.8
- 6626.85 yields 12.5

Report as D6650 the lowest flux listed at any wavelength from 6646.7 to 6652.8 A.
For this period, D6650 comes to 13.4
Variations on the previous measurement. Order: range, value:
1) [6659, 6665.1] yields 12.9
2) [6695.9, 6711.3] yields 13.3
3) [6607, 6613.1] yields 11.8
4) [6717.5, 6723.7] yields 14.3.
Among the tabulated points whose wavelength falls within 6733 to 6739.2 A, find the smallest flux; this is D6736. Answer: 14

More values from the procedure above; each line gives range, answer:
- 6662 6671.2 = 13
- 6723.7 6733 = 14.1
